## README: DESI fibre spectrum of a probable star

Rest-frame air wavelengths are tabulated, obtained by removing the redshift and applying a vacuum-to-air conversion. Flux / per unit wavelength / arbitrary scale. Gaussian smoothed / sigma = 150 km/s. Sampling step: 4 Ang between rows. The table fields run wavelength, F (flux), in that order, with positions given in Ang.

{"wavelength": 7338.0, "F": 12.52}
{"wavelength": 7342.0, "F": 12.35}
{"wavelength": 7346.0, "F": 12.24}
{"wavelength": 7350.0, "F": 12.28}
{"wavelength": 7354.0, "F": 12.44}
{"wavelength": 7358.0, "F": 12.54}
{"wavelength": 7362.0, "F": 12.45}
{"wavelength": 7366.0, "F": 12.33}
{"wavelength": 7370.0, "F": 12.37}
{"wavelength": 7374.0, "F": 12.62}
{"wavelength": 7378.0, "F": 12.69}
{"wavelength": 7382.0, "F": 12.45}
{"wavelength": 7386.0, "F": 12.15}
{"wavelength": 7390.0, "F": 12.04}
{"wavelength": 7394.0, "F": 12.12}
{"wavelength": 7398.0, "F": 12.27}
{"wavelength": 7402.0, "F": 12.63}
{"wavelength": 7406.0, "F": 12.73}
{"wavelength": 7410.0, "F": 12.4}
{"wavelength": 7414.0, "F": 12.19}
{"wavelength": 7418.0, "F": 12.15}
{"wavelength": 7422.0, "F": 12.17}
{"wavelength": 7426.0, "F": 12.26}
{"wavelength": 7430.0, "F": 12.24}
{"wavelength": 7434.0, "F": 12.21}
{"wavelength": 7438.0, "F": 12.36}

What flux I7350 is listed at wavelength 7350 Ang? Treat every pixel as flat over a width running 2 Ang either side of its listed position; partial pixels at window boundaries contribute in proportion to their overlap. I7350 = 12.28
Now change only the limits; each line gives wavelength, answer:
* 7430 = 12.24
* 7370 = 12.37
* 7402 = 12.63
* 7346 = 12.24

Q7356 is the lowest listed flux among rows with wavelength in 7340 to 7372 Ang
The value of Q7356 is 12.24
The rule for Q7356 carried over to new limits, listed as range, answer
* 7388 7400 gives 12.04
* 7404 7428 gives 12.15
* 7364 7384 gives 12.33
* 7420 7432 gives 12.17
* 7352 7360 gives 12.44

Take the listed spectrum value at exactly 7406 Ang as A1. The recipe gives 12.73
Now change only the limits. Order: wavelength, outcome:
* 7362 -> 12.45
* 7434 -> 12.21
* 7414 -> 12.19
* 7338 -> 12.52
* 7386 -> 12.15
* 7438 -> 12.36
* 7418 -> 12.15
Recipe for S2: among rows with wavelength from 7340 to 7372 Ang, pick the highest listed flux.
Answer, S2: 12.54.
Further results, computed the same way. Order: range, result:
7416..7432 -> 12.26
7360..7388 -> 12.69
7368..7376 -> 12.62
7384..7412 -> 12.73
